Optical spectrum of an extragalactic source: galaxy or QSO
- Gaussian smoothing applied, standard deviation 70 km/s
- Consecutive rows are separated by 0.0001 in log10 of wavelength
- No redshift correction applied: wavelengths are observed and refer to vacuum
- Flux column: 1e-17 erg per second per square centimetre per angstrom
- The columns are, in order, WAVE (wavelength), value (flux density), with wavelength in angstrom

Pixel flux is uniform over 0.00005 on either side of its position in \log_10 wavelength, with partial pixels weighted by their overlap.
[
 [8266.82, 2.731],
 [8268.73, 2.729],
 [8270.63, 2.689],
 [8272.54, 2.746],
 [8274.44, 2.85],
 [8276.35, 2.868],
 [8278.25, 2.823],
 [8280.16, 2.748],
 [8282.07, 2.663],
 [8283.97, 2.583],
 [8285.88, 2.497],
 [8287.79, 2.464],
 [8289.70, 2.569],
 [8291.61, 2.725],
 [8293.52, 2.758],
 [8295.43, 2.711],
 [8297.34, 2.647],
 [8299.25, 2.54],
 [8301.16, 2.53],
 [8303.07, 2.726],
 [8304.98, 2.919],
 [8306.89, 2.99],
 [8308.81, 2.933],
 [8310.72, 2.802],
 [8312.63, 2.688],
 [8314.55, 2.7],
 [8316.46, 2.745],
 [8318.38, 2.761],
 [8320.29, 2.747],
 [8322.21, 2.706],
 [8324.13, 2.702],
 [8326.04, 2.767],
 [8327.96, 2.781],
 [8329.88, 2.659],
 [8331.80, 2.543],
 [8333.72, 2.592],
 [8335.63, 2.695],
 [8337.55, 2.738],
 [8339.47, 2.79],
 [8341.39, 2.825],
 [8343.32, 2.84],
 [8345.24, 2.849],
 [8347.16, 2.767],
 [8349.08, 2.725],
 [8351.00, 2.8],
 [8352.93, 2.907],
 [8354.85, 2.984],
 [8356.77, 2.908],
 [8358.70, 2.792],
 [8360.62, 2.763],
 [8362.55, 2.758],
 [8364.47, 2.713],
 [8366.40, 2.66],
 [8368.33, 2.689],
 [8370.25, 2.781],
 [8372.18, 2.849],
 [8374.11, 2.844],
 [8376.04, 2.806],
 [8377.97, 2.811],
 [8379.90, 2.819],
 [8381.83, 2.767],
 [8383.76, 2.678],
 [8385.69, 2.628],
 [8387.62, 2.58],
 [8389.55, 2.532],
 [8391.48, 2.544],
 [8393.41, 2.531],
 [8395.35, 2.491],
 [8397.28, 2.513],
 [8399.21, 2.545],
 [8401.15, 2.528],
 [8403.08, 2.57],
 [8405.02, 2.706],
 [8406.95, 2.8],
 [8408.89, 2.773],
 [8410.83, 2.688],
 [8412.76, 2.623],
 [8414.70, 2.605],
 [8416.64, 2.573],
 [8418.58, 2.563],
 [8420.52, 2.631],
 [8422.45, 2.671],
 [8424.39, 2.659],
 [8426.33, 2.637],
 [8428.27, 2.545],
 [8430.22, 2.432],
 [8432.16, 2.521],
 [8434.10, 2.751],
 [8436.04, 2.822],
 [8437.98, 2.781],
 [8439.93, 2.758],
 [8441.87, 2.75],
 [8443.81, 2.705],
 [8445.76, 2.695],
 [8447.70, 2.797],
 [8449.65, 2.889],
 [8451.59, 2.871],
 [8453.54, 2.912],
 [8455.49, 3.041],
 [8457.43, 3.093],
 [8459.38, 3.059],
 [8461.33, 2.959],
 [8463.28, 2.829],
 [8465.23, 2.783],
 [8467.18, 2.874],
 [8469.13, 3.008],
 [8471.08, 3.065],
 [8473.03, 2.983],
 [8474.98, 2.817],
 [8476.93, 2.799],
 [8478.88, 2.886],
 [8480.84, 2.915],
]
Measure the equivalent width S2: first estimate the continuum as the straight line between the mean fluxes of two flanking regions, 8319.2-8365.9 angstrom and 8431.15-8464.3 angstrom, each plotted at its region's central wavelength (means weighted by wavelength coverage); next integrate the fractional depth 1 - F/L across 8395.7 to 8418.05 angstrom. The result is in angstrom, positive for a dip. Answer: 1.5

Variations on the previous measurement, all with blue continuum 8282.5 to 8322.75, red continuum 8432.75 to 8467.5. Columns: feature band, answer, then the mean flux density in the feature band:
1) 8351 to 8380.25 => -0.42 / 2.8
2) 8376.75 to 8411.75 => 1.92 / 2.64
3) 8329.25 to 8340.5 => 0.26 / 2.67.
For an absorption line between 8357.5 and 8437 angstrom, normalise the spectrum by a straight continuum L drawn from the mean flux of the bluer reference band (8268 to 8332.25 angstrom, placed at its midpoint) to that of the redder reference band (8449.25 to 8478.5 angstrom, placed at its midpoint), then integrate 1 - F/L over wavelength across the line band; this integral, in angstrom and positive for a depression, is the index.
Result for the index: 5.0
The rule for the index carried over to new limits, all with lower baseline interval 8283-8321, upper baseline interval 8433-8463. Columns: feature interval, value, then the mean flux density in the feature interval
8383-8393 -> 0.7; 2.59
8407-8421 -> 0.9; 2.65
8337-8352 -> -0.3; 2.79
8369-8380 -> -0.1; 2.81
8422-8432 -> 0.9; 2.58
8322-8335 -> 0.3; 2.68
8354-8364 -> -0.3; 2.83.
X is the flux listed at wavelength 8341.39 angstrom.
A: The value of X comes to 2.825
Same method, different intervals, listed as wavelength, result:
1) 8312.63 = 2.688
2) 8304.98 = 2.919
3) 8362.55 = 2.758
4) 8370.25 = 2.781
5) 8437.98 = 2.781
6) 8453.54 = 2.912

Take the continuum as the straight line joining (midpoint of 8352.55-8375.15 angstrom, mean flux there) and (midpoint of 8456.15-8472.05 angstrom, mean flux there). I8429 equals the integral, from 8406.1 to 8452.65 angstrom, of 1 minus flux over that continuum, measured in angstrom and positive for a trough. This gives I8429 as 3.5 angstrom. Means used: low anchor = 2.8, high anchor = 2.96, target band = 2.69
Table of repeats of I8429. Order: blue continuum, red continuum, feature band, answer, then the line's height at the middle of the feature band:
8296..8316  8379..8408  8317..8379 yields -1.9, 2.68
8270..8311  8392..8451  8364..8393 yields -0.4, 2.67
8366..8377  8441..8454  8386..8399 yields 1.1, 2.78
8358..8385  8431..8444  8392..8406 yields 1.0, 2.75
